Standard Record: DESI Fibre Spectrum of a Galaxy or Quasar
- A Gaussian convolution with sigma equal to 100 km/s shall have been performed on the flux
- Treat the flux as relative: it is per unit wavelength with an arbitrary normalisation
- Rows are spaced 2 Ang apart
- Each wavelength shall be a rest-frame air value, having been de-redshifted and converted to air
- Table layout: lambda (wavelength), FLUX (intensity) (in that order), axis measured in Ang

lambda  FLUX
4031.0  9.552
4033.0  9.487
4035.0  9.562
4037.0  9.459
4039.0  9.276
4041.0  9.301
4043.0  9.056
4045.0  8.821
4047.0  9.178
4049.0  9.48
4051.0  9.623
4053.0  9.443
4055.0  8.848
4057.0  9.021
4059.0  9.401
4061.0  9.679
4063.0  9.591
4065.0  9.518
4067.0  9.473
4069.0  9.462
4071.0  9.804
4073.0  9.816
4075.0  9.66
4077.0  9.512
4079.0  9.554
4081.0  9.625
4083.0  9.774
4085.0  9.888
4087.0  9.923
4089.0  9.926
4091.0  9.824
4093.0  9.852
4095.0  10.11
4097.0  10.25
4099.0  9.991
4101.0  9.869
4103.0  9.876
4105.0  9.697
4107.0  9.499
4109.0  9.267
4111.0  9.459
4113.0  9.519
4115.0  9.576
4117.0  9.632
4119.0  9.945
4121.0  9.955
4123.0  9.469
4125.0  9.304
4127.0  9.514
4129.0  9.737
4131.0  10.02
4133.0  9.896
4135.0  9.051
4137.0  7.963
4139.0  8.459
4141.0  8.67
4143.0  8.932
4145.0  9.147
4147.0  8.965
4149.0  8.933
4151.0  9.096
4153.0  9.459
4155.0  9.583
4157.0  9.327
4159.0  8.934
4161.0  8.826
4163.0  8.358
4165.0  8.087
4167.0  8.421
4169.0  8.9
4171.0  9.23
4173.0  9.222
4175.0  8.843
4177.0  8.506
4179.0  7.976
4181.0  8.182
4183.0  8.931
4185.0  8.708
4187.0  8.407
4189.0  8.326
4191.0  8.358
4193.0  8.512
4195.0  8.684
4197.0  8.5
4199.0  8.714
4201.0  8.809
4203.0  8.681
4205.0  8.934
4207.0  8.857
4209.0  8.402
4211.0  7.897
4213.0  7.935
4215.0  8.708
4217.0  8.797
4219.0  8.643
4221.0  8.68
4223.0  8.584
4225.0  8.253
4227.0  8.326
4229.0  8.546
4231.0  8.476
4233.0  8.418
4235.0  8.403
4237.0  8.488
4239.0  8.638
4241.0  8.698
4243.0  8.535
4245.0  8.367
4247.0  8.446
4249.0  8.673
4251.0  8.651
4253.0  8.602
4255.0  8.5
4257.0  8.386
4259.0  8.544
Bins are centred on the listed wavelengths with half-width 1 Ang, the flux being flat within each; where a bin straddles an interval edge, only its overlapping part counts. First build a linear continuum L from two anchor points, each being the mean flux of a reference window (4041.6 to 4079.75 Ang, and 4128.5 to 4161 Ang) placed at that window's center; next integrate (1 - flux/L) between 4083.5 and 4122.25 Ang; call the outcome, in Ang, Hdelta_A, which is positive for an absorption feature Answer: -2.2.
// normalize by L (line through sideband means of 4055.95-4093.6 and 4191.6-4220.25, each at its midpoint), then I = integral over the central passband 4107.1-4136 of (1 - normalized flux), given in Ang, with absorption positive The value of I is -1.0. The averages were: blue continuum 9.64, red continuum 8.57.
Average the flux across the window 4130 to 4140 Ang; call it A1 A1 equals 9.08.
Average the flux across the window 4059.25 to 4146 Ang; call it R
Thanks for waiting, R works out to 9.57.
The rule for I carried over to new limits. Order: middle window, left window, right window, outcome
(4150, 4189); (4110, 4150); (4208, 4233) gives 0.7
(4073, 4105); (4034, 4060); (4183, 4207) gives -2.6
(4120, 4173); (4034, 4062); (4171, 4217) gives -1.7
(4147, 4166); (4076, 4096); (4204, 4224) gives 0.3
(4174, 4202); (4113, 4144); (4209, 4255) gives 1.0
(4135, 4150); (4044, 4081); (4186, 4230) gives 0.3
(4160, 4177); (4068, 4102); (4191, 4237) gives 0.5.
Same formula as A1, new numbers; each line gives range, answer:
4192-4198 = 8.57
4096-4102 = 10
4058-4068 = 9.53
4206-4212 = 8.39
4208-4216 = 8.24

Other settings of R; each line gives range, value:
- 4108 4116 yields 9.46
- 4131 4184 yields 8.86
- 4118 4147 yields 9.28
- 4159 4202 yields 8.6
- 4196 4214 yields 8.53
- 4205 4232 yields 8.49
